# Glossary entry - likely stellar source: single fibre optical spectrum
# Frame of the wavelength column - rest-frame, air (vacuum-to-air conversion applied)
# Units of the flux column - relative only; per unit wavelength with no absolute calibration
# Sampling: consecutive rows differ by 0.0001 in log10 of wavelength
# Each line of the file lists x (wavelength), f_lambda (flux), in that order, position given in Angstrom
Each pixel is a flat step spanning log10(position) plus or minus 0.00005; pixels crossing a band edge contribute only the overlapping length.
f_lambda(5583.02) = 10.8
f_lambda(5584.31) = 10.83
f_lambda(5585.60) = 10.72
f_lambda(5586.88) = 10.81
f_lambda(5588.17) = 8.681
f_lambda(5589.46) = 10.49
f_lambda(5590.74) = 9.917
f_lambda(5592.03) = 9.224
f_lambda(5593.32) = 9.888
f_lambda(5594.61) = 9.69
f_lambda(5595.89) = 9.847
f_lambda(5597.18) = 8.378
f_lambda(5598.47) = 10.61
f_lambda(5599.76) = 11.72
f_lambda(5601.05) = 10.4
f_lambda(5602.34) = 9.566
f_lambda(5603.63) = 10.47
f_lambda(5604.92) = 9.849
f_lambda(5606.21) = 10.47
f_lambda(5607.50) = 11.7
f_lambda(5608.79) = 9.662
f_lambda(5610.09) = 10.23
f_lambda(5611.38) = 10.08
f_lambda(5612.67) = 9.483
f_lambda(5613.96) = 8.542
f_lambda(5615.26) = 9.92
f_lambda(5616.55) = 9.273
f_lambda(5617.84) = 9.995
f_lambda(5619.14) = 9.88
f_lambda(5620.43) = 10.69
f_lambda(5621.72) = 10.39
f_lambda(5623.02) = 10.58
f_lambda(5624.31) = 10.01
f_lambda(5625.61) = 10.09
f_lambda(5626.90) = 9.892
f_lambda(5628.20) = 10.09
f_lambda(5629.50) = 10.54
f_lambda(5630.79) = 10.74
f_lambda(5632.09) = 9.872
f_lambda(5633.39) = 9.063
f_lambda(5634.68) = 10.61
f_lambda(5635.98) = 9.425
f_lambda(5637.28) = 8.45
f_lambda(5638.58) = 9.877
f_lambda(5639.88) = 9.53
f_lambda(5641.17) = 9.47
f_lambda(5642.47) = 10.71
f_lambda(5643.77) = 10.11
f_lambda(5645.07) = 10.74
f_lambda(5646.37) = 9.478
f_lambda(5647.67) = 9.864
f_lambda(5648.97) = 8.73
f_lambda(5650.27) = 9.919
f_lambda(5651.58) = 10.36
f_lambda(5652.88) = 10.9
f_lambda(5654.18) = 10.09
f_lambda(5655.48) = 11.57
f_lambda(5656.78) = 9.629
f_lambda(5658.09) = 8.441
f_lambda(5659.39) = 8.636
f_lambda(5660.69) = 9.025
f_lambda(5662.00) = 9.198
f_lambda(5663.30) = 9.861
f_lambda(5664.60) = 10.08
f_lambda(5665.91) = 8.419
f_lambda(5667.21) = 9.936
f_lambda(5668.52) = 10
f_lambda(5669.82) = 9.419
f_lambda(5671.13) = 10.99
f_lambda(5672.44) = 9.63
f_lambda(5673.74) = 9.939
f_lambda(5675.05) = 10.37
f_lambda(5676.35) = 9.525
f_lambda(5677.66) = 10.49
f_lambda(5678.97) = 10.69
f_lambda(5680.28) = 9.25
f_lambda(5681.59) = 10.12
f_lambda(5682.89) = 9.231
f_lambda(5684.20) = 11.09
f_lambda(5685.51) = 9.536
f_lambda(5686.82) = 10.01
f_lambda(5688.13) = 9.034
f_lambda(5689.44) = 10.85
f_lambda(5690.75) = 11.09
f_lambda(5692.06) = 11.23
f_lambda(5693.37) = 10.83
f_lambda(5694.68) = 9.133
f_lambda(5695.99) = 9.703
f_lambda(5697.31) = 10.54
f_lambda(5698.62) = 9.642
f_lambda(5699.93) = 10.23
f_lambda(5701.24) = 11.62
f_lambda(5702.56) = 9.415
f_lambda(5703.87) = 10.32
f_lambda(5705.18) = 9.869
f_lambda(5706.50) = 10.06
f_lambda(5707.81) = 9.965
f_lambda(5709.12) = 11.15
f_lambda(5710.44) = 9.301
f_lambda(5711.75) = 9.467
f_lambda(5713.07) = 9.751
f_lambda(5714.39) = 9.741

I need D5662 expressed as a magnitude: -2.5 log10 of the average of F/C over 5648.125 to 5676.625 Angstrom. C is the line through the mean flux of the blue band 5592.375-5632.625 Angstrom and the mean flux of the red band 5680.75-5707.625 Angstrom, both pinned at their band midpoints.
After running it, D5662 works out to 0.04 mag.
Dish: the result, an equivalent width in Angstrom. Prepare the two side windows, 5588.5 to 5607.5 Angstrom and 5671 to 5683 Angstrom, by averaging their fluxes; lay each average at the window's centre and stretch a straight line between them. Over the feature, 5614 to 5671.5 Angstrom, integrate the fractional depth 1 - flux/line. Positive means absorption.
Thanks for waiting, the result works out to 1.1 Angstrom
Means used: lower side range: 10.1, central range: 9.85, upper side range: 10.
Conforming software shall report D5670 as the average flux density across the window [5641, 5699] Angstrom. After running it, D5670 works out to 9.95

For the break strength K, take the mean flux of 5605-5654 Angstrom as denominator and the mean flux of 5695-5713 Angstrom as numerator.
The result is 1.0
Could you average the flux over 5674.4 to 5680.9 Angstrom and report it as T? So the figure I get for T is 10.1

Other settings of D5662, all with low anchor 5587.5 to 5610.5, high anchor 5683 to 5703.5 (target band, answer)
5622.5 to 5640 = 0.02 mag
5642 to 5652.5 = 0.02 mag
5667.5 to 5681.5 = 0.02 mag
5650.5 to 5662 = 0.04 mag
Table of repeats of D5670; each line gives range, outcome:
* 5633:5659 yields 9.85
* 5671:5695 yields 10.2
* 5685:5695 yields 10.3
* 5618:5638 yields 10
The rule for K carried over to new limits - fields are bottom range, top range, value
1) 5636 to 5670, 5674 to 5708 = 1.05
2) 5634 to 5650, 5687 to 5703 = 1.05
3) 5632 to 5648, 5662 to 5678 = 1.01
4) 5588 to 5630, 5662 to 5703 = 1.00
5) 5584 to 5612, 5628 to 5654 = 0.98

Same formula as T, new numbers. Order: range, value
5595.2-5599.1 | 9.62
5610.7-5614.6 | 9.39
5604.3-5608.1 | 10.7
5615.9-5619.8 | 9.73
